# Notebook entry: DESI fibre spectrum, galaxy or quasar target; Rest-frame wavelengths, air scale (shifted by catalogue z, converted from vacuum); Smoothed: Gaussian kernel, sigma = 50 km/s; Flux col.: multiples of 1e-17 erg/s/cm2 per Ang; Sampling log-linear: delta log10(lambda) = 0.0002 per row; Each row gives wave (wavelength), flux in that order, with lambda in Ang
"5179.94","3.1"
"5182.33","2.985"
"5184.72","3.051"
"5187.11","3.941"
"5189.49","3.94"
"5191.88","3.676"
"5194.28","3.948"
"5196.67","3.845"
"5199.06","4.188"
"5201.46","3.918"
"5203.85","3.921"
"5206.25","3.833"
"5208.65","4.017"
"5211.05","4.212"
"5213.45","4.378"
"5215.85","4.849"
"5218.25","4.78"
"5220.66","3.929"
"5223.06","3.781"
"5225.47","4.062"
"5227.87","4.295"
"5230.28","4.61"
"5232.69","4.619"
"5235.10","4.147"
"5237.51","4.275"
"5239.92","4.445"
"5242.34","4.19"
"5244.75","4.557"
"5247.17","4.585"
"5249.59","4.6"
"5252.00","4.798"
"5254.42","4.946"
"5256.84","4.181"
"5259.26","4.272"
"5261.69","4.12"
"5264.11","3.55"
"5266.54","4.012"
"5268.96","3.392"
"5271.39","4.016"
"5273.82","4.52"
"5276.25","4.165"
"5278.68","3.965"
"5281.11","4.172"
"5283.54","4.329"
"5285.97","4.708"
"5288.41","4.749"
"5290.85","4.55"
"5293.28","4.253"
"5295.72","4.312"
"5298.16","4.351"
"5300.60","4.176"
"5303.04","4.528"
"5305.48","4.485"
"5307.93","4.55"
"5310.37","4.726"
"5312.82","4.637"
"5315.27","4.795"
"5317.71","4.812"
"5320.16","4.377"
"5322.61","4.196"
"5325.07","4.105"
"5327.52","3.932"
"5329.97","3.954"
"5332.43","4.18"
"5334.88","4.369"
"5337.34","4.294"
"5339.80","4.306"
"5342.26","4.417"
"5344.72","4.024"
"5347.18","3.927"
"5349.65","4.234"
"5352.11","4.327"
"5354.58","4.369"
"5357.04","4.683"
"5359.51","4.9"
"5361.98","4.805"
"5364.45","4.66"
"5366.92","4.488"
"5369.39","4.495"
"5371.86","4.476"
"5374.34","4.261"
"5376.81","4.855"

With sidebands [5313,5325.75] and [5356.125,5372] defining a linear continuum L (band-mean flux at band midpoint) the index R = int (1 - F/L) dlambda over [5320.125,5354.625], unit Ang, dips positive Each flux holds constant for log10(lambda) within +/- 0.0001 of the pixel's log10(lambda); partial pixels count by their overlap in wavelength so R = 2.77 Ang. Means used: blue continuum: 4.49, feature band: 4.19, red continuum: 4.66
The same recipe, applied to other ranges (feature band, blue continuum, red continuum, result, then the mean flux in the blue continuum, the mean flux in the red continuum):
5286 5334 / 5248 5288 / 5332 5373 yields -0.9 Ang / 4.25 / 4.41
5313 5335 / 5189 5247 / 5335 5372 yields 0.3 Ang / 4.19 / 4.42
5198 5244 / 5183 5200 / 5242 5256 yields -0.4 Ang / 3.77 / 4.63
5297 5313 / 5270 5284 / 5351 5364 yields -0.6 Ang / 4.18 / 4.62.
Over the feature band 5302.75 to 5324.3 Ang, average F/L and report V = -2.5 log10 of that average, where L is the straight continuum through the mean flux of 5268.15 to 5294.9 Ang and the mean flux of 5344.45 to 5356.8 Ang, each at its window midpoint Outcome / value -0.08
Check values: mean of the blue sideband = 4.27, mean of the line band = 4.56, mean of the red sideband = 4.23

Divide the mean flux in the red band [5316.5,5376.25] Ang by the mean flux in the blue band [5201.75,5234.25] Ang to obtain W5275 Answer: 1.03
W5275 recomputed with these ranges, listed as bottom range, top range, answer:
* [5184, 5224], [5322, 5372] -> 1.08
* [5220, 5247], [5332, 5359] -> 1.00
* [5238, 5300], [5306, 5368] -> 1.02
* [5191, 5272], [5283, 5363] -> 1.05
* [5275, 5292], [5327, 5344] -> 0.96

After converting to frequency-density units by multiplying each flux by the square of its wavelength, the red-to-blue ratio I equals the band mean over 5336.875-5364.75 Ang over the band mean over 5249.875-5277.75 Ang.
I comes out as 1.09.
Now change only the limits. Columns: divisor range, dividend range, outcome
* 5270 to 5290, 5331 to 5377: 1.05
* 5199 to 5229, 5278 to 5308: 1.09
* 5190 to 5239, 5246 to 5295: 1.05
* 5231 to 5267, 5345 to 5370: 1.07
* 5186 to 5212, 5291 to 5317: 1.18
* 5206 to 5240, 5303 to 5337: 1.06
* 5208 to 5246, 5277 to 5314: 1.05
